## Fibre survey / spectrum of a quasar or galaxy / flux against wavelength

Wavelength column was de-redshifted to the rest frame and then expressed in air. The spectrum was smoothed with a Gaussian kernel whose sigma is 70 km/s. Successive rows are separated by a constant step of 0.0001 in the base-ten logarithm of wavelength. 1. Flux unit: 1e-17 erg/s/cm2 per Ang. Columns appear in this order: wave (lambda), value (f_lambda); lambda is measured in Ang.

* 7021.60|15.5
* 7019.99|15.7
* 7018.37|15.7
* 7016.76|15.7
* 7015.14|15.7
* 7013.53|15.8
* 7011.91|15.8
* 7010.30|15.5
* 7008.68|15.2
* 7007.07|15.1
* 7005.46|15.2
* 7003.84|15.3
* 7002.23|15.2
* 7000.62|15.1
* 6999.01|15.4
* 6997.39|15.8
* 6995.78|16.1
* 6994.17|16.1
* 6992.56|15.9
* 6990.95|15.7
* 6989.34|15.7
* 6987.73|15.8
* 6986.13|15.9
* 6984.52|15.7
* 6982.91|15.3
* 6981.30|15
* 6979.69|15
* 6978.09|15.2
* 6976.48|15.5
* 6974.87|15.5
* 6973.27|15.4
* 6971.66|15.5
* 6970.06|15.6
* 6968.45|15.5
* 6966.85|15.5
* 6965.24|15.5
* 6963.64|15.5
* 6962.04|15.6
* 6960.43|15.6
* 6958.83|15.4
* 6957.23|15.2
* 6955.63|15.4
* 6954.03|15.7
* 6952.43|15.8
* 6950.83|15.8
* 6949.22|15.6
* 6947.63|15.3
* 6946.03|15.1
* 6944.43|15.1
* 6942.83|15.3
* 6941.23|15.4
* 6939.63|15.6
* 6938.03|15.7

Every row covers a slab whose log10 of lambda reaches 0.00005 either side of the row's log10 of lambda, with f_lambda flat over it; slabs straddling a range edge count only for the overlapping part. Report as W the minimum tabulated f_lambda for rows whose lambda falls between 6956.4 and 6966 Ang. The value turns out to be 15.2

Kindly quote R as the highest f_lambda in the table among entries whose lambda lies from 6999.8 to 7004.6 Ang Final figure 15.3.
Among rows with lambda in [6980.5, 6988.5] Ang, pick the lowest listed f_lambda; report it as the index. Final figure 15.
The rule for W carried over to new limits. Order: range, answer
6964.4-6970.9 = 15.5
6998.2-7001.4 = 15.1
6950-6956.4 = 15.4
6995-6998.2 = 15.8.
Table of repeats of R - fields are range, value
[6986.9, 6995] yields 16.1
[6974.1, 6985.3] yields 15.7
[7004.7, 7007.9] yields 15.2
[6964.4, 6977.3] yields 15.6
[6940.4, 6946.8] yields 15.4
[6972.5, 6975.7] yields 15.5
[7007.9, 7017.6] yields 15.8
